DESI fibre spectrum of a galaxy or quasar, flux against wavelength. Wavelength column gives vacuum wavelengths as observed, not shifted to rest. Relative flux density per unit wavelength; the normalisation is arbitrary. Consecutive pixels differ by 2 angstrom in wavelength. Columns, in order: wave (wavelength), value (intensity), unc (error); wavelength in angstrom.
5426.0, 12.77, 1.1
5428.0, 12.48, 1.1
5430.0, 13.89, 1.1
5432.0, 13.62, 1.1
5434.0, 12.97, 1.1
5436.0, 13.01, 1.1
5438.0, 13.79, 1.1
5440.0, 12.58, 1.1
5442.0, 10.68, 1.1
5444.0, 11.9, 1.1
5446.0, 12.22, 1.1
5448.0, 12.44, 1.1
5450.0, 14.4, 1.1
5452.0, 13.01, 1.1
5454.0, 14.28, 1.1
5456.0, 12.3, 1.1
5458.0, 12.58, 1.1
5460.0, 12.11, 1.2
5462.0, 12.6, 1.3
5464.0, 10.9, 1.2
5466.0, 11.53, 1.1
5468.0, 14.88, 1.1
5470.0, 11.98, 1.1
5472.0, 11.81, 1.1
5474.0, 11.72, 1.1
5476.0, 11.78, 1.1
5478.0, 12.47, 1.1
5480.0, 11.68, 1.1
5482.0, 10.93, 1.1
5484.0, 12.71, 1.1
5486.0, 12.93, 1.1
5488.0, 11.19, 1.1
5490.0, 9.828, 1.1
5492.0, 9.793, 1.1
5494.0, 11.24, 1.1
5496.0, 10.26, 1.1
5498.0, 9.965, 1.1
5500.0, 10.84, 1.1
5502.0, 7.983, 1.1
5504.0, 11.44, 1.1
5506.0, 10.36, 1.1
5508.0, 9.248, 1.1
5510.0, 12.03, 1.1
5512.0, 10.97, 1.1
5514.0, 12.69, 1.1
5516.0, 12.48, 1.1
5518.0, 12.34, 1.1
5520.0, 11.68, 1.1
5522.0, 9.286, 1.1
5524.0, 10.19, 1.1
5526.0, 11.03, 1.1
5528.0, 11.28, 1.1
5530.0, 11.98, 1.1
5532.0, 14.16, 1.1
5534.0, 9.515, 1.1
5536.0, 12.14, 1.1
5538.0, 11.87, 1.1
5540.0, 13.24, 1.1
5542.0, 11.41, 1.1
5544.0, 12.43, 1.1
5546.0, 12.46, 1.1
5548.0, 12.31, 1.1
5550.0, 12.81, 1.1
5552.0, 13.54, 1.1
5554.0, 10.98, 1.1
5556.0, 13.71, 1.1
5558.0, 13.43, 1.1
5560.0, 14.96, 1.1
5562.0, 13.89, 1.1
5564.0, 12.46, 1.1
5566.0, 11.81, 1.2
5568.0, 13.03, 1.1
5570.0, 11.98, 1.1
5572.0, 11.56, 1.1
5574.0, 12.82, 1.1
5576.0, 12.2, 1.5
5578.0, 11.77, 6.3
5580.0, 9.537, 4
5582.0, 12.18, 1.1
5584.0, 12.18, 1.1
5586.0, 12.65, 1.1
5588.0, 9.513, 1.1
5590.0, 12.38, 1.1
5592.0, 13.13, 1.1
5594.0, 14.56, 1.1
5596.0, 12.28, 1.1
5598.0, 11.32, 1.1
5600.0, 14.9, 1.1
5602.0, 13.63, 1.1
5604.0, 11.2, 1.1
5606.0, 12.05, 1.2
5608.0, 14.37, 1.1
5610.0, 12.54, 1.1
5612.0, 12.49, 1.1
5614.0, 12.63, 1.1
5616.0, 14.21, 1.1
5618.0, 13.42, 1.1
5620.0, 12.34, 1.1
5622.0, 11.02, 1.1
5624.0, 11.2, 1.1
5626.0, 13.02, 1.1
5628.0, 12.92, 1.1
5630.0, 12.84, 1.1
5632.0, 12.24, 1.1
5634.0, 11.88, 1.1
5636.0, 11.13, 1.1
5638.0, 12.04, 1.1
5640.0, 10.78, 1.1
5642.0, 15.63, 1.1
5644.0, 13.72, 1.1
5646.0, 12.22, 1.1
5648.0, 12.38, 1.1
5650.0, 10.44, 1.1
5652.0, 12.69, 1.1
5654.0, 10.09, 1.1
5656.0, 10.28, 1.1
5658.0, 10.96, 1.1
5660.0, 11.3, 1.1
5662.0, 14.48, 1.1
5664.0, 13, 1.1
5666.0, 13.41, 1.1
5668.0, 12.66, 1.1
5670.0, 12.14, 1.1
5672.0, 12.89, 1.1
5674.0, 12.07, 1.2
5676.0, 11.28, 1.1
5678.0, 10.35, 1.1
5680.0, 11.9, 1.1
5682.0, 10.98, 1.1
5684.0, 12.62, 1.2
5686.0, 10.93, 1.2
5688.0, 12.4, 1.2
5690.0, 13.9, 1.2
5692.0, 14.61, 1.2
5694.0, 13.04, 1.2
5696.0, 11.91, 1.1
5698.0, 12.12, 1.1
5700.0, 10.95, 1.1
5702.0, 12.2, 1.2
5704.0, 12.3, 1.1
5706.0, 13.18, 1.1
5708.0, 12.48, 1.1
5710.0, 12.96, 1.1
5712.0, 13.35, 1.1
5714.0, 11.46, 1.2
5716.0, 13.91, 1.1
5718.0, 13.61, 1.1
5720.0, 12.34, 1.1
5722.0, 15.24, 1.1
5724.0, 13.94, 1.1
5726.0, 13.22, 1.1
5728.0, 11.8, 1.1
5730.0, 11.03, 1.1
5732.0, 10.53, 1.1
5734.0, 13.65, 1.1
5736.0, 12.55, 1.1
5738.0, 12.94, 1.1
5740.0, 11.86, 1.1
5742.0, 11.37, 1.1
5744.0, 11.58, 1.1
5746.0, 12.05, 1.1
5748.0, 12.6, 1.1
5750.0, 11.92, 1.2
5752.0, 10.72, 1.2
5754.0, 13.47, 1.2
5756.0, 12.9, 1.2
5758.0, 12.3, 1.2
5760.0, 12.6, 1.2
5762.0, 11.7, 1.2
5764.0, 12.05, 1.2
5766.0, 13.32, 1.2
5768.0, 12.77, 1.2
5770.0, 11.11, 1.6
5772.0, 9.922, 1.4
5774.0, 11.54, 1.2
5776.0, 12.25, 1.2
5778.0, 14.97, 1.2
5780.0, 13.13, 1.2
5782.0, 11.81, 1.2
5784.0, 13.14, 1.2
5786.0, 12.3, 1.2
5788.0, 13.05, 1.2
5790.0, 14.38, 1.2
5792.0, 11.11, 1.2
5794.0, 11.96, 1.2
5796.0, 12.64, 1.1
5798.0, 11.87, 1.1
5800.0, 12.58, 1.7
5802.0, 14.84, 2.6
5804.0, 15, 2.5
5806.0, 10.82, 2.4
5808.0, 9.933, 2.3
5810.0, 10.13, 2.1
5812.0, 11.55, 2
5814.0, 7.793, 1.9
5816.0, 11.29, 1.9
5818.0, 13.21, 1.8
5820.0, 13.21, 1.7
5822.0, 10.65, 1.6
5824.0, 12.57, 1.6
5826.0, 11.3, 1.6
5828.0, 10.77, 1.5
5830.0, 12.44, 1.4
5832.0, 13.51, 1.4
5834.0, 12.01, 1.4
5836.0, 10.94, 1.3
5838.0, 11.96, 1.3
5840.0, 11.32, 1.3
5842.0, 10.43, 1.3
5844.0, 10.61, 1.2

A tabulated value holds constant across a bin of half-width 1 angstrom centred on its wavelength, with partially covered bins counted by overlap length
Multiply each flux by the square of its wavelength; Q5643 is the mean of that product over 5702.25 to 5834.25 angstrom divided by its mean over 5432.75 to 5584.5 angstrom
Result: 1.13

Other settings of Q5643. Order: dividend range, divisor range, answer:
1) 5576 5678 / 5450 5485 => 1.05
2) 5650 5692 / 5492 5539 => 1.15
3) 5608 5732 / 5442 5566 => 1.11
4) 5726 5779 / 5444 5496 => 1.11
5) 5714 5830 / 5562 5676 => 1.05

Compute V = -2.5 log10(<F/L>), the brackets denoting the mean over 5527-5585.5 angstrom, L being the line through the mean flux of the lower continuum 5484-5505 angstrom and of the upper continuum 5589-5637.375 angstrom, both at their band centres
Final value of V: -0.06 mag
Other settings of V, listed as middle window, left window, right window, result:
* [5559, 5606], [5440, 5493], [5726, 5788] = -0.02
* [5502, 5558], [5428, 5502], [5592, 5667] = 0.05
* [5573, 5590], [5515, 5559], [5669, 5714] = 0.04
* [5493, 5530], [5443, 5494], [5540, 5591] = 0.13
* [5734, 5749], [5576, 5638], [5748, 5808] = 0.02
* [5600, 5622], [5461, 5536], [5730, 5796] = -0.10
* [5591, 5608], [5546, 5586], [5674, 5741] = -0.04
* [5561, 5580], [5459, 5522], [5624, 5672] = -0.04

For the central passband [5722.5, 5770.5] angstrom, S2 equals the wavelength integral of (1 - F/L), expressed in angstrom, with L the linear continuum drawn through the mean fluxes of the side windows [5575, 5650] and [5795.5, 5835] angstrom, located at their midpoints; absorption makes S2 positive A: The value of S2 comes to -0.9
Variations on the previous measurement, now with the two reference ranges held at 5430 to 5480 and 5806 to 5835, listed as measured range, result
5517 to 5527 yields 1.18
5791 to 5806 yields -1.59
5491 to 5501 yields 1.63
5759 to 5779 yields -1.09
